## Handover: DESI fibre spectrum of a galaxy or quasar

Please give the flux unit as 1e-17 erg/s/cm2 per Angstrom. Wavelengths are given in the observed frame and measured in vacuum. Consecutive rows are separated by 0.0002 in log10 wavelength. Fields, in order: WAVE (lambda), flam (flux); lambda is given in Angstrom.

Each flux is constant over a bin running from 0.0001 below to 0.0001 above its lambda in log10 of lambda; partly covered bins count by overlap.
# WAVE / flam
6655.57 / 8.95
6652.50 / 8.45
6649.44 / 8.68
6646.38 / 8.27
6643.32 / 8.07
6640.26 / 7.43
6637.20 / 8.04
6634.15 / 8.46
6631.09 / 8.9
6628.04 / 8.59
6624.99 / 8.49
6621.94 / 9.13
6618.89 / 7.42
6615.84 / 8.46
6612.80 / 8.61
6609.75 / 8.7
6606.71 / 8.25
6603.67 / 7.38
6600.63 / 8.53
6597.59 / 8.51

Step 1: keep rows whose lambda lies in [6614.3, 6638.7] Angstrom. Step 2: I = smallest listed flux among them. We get 7.42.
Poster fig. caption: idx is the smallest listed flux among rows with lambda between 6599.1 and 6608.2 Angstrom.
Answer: 7.38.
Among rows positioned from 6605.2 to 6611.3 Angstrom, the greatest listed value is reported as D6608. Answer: 8.7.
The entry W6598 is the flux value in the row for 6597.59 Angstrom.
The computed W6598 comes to 8.51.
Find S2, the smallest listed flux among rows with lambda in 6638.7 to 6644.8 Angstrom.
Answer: 7.43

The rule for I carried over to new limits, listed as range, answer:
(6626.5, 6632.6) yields 8.59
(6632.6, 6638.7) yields 8.04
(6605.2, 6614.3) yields 8.25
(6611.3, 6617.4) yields 8.46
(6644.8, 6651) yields 8.27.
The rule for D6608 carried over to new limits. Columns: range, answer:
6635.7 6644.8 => 8.07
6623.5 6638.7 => 8.9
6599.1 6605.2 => 8.53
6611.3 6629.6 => 9.13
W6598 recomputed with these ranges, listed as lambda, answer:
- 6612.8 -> 8.61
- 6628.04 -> 8.59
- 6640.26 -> 7.43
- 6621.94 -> 9.13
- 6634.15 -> 8.46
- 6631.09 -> 8.9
